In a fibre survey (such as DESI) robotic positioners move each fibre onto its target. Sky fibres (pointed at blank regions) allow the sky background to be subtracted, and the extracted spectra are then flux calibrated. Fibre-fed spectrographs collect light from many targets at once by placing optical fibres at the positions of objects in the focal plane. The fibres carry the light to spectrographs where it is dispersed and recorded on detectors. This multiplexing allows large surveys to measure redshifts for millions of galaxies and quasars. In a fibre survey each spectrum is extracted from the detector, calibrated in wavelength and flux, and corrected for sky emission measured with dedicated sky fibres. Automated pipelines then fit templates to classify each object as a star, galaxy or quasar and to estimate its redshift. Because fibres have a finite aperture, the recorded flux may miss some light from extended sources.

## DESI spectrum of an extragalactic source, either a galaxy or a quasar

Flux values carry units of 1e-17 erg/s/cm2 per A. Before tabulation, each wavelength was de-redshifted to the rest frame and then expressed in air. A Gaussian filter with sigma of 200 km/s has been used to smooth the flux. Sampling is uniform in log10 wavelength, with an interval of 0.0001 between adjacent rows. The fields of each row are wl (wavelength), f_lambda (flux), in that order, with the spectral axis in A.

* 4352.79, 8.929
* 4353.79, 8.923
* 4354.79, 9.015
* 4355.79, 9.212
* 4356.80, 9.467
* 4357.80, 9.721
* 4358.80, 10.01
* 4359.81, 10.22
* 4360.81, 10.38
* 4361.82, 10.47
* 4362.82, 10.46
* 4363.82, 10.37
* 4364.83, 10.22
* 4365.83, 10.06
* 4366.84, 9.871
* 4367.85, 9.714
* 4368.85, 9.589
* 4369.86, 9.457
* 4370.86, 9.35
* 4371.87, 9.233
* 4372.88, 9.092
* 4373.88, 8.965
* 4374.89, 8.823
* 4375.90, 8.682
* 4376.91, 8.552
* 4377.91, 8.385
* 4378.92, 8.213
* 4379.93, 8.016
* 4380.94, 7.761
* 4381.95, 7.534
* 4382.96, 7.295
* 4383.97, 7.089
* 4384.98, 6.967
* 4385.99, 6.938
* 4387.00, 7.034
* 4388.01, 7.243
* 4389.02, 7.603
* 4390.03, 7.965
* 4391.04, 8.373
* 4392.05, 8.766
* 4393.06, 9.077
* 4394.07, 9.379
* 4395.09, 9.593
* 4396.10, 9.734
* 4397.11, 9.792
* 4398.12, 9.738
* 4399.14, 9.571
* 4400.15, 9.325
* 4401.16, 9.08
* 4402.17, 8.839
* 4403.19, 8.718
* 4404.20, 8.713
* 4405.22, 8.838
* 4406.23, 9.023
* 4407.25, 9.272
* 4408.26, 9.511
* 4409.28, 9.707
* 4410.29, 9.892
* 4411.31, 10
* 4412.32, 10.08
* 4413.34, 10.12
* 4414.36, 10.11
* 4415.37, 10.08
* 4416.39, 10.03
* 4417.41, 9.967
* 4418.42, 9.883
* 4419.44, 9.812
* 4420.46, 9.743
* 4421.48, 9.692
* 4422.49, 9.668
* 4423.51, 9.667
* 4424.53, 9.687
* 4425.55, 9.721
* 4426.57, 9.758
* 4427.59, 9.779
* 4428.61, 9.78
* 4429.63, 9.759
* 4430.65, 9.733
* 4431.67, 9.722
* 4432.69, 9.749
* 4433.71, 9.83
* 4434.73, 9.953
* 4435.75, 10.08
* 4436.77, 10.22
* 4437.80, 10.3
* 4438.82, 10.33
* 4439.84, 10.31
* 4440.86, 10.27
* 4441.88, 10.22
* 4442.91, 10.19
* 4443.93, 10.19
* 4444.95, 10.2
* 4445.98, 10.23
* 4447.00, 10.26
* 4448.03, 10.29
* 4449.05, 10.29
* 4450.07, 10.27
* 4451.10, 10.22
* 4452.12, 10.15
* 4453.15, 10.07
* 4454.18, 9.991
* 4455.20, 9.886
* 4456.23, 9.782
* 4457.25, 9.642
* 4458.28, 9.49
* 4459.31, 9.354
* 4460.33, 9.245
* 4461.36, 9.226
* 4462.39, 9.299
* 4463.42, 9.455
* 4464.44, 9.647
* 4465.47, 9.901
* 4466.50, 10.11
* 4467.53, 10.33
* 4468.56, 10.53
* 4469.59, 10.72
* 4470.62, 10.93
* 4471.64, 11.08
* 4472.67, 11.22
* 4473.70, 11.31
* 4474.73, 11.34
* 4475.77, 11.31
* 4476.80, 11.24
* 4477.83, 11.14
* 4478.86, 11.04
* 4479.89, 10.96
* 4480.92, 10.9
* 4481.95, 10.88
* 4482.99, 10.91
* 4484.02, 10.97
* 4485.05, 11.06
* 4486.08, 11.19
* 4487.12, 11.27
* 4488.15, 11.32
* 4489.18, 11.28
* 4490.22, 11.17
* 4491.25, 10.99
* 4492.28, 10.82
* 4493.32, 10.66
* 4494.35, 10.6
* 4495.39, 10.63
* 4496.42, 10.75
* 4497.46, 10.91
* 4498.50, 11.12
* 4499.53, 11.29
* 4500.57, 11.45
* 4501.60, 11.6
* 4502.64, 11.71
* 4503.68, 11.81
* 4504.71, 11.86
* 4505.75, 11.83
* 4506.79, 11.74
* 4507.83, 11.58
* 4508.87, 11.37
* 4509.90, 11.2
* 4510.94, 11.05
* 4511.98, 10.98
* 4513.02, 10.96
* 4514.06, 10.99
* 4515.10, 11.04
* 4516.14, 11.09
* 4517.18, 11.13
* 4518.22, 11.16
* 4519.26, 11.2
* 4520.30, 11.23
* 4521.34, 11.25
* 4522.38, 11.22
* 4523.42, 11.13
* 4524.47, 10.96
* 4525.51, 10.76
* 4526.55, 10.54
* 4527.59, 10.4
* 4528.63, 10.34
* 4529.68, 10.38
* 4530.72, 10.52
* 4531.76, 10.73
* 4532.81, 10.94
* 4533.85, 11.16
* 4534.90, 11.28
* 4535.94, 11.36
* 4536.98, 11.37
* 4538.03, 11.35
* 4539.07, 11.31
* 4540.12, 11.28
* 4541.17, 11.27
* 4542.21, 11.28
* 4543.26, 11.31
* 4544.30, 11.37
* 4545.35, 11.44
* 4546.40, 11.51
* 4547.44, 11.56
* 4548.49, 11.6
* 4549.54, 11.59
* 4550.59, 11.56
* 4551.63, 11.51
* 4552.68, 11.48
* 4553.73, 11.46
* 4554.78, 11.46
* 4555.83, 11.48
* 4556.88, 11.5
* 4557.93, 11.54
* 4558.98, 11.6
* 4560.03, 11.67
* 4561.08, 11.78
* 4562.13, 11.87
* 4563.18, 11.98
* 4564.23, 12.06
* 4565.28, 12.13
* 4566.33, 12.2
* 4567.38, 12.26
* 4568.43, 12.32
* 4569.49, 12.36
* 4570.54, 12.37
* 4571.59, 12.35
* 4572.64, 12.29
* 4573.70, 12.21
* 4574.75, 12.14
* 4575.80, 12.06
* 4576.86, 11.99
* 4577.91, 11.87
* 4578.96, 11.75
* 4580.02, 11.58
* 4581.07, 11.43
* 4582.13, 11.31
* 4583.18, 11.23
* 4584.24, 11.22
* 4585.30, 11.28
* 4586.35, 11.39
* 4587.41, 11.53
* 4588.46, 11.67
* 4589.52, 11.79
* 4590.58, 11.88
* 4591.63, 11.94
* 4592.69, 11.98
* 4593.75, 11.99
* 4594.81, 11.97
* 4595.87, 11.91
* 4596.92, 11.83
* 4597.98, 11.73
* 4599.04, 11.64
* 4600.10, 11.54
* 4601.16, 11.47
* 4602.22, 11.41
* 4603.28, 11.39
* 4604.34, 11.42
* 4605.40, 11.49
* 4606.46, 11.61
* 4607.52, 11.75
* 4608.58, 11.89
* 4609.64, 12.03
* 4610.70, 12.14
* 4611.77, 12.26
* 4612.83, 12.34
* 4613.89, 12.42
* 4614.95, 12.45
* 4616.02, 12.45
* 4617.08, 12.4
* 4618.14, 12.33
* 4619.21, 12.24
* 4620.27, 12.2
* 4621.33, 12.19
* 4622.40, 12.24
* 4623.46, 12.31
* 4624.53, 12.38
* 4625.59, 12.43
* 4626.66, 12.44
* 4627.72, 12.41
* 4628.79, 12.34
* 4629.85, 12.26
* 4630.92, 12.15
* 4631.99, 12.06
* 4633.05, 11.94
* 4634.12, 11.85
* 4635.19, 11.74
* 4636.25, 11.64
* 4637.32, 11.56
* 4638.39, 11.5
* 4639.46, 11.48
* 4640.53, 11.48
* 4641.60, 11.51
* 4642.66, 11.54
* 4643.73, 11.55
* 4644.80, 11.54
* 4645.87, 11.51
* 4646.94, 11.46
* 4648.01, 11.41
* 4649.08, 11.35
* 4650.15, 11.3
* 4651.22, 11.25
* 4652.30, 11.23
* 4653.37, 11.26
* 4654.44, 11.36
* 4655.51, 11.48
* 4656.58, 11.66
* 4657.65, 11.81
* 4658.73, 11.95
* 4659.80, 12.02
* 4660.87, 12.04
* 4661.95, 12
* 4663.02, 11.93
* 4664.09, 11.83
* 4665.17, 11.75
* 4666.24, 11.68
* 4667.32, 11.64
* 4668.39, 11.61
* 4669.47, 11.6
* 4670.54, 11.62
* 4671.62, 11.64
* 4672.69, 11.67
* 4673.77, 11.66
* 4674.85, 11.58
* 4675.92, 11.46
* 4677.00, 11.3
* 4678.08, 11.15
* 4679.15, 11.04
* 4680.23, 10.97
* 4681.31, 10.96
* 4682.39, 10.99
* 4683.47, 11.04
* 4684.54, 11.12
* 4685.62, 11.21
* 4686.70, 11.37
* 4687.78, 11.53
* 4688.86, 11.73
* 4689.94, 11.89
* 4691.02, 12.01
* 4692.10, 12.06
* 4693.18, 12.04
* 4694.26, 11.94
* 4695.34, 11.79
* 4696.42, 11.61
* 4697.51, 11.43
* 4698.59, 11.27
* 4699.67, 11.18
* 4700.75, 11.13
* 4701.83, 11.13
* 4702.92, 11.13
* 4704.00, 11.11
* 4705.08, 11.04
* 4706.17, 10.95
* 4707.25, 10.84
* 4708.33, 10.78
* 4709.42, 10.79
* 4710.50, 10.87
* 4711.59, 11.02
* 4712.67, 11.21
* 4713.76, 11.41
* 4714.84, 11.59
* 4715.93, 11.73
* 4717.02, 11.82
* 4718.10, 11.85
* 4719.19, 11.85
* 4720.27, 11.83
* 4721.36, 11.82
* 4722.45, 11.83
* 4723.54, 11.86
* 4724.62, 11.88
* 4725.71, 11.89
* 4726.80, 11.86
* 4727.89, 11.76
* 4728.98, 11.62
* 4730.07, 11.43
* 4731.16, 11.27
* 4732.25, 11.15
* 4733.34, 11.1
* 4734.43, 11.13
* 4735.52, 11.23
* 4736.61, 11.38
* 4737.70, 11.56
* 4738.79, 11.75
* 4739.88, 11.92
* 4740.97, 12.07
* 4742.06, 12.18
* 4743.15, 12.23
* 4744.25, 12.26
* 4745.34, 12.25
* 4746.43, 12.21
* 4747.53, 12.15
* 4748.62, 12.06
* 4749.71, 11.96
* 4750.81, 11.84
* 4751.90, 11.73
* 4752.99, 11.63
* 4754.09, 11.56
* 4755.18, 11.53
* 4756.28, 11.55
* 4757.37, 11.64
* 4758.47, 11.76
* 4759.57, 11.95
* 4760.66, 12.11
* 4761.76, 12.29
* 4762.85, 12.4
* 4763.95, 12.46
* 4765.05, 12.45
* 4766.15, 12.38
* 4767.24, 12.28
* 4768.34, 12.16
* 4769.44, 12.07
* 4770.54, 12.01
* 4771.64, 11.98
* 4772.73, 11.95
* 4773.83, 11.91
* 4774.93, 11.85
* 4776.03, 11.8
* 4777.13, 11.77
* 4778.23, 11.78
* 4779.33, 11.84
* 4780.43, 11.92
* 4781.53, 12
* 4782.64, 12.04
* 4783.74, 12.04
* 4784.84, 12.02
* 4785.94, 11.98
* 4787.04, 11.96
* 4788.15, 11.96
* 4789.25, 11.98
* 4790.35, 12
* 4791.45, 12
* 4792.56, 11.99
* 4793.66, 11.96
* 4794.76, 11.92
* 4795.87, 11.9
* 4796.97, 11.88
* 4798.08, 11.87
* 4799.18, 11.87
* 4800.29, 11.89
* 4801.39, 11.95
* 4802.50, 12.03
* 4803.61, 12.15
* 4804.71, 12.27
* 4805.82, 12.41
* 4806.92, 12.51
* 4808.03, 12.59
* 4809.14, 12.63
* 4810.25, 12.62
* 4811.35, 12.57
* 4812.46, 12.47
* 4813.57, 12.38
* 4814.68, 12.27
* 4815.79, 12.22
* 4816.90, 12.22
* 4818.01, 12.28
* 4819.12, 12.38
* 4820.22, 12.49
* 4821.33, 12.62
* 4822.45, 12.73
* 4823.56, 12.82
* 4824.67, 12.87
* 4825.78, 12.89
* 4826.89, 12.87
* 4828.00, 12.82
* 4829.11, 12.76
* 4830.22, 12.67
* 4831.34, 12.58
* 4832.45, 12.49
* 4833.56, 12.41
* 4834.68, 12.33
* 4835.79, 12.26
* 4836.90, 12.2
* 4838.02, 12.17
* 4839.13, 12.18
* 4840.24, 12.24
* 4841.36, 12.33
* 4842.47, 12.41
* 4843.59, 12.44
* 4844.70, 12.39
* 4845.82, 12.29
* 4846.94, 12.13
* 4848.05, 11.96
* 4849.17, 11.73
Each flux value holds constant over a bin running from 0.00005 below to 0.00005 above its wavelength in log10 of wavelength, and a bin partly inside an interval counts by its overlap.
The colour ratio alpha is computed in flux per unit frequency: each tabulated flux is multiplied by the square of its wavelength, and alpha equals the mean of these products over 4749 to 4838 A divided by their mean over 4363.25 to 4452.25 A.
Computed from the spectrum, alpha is 1.5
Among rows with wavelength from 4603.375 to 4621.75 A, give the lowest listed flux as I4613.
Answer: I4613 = 11.42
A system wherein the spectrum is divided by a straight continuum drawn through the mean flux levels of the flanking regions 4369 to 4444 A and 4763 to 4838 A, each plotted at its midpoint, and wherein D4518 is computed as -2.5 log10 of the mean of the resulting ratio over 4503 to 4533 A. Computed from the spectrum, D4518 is -0.10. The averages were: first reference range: 9.24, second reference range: 12.2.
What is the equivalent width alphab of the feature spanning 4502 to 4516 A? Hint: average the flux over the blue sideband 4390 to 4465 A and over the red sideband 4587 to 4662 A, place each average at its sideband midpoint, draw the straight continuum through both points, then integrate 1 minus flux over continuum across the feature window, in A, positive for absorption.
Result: -1.0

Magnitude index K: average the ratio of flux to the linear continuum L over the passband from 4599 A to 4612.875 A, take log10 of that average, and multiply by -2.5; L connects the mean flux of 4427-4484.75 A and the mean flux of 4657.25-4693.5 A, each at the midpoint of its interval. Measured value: -0.053 mag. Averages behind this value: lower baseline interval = 10.3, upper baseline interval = 11.6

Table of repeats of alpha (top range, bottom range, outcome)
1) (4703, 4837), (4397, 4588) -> 1.25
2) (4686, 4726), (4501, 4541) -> 1.12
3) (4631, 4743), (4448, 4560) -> 1.14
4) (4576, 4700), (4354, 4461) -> 1.37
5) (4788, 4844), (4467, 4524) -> 1.27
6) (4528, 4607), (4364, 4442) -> 1.35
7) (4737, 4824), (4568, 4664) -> 1.10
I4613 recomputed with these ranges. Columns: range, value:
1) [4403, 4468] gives 8.713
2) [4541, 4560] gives 11.27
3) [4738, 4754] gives 11.63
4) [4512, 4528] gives 10.4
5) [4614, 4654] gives 11.23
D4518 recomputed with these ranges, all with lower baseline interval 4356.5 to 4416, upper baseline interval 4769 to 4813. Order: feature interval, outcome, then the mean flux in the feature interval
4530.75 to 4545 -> -0.102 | 11.2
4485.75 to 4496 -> -0.118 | 11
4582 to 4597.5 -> -0.107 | 11.7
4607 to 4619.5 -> -0.139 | 12.2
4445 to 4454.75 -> -0.070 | 10.2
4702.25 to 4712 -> 0.049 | 10.9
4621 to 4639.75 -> -0.111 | 12.1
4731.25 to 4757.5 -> -0.003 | 11.7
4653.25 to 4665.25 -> -0.065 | 11.8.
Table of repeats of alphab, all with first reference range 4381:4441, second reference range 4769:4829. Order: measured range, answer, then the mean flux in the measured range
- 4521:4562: -3.9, 11.2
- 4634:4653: -0.8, 11.5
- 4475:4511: -4.7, 11.2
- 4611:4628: -2.3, 12.3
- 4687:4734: 0.2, 11.5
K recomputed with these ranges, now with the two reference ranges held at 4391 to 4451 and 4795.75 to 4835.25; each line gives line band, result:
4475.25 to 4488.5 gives -0.09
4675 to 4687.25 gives 0.03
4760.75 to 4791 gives 0.01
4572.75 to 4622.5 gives -0.09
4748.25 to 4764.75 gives 0.01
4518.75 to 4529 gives -0.05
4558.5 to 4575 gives -0.13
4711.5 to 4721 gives 0.01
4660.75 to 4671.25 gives -0.03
